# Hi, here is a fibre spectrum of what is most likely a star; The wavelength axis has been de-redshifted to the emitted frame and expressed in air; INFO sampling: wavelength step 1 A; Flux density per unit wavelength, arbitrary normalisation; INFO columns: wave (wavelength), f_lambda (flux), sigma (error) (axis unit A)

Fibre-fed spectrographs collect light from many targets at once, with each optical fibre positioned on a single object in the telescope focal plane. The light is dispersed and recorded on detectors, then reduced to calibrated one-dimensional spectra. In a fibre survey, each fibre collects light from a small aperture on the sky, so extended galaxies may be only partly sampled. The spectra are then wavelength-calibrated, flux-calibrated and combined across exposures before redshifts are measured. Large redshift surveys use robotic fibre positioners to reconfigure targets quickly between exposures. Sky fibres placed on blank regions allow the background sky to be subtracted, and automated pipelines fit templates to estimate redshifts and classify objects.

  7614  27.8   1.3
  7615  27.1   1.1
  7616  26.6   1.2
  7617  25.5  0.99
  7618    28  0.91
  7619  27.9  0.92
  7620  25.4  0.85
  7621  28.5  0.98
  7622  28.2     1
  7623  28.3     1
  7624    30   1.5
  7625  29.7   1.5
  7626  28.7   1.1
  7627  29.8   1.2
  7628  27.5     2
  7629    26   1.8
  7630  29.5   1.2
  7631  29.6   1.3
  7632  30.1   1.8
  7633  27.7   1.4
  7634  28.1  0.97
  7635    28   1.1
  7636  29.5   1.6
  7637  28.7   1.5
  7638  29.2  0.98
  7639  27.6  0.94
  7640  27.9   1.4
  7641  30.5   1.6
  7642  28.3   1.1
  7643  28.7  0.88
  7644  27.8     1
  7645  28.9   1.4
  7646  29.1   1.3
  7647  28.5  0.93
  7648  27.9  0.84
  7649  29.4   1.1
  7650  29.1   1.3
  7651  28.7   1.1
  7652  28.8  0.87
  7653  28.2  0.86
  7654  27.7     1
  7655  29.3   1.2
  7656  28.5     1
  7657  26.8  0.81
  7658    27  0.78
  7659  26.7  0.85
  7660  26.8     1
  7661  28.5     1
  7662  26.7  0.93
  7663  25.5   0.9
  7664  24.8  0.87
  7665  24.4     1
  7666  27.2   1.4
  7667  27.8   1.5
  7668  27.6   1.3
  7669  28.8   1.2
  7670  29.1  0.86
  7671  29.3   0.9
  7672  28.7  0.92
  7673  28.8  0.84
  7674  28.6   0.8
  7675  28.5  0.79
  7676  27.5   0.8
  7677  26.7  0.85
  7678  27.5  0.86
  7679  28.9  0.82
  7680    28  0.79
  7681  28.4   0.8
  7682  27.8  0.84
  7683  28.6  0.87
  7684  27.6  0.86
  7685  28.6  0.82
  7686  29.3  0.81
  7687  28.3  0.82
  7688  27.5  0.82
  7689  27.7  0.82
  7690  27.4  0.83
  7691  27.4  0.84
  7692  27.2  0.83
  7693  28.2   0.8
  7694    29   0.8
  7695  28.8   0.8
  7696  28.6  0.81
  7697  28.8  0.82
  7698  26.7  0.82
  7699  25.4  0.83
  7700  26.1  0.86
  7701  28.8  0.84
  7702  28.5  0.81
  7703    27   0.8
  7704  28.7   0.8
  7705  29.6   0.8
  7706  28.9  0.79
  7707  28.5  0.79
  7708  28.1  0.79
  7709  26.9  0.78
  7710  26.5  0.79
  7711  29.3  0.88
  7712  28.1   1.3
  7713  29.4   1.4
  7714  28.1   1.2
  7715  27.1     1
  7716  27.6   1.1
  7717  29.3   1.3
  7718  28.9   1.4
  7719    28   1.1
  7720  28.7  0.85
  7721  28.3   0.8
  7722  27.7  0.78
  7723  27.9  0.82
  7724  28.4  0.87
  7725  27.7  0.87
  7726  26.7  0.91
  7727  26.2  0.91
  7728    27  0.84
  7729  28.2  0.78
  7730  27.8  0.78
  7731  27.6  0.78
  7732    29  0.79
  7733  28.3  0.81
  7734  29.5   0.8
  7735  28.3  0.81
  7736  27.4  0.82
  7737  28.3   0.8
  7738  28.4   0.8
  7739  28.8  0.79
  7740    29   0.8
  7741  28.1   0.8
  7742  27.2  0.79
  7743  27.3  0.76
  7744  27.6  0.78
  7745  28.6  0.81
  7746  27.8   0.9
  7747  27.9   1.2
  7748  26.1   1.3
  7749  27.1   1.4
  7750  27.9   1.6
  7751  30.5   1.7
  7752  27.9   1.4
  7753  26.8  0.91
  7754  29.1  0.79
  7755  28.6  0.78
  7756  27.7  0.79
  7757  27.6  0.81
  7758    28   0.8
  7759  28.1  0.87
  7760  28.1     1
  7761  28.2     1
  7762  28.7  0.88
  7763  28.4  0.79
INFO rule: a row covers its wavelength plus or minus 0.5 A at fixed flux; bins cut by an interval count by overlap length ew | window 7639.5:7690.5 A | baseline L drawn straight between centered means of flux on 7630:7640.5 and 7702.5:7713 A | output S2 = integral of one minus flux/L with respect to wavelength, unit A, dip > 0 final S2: 0.9 A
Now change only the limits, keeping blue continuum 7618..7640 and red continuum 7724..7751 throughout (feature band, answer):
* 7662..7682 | 0.4 A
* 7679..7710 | 0.1 A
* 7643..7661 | 0.1 A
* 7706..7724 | -0.1 A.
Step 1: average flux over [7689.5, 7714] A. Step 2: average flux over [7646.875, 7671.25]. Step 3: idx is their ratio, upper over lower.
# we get 1.0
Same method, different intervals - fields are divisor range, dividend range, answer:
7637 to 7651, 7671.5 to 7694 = 0.98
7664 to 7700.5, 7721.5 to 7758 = 1.00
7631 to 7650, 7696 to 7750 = 0.97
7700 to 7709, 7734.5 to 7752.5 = 0.99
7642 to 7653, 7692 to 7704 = 0.97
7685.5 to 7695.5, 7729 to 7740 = 1.01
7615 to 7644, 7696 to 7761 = 0.99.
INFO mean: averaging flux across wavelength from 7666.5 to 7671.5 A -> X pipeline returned 28.5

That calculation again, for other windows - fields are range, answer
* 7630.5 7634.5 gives 28.9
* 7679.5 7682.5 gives 28.1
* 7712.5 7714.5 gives 28.8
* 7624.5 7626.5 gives 29.2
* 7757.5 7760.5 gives 28.1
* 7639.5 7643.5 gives 28.9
